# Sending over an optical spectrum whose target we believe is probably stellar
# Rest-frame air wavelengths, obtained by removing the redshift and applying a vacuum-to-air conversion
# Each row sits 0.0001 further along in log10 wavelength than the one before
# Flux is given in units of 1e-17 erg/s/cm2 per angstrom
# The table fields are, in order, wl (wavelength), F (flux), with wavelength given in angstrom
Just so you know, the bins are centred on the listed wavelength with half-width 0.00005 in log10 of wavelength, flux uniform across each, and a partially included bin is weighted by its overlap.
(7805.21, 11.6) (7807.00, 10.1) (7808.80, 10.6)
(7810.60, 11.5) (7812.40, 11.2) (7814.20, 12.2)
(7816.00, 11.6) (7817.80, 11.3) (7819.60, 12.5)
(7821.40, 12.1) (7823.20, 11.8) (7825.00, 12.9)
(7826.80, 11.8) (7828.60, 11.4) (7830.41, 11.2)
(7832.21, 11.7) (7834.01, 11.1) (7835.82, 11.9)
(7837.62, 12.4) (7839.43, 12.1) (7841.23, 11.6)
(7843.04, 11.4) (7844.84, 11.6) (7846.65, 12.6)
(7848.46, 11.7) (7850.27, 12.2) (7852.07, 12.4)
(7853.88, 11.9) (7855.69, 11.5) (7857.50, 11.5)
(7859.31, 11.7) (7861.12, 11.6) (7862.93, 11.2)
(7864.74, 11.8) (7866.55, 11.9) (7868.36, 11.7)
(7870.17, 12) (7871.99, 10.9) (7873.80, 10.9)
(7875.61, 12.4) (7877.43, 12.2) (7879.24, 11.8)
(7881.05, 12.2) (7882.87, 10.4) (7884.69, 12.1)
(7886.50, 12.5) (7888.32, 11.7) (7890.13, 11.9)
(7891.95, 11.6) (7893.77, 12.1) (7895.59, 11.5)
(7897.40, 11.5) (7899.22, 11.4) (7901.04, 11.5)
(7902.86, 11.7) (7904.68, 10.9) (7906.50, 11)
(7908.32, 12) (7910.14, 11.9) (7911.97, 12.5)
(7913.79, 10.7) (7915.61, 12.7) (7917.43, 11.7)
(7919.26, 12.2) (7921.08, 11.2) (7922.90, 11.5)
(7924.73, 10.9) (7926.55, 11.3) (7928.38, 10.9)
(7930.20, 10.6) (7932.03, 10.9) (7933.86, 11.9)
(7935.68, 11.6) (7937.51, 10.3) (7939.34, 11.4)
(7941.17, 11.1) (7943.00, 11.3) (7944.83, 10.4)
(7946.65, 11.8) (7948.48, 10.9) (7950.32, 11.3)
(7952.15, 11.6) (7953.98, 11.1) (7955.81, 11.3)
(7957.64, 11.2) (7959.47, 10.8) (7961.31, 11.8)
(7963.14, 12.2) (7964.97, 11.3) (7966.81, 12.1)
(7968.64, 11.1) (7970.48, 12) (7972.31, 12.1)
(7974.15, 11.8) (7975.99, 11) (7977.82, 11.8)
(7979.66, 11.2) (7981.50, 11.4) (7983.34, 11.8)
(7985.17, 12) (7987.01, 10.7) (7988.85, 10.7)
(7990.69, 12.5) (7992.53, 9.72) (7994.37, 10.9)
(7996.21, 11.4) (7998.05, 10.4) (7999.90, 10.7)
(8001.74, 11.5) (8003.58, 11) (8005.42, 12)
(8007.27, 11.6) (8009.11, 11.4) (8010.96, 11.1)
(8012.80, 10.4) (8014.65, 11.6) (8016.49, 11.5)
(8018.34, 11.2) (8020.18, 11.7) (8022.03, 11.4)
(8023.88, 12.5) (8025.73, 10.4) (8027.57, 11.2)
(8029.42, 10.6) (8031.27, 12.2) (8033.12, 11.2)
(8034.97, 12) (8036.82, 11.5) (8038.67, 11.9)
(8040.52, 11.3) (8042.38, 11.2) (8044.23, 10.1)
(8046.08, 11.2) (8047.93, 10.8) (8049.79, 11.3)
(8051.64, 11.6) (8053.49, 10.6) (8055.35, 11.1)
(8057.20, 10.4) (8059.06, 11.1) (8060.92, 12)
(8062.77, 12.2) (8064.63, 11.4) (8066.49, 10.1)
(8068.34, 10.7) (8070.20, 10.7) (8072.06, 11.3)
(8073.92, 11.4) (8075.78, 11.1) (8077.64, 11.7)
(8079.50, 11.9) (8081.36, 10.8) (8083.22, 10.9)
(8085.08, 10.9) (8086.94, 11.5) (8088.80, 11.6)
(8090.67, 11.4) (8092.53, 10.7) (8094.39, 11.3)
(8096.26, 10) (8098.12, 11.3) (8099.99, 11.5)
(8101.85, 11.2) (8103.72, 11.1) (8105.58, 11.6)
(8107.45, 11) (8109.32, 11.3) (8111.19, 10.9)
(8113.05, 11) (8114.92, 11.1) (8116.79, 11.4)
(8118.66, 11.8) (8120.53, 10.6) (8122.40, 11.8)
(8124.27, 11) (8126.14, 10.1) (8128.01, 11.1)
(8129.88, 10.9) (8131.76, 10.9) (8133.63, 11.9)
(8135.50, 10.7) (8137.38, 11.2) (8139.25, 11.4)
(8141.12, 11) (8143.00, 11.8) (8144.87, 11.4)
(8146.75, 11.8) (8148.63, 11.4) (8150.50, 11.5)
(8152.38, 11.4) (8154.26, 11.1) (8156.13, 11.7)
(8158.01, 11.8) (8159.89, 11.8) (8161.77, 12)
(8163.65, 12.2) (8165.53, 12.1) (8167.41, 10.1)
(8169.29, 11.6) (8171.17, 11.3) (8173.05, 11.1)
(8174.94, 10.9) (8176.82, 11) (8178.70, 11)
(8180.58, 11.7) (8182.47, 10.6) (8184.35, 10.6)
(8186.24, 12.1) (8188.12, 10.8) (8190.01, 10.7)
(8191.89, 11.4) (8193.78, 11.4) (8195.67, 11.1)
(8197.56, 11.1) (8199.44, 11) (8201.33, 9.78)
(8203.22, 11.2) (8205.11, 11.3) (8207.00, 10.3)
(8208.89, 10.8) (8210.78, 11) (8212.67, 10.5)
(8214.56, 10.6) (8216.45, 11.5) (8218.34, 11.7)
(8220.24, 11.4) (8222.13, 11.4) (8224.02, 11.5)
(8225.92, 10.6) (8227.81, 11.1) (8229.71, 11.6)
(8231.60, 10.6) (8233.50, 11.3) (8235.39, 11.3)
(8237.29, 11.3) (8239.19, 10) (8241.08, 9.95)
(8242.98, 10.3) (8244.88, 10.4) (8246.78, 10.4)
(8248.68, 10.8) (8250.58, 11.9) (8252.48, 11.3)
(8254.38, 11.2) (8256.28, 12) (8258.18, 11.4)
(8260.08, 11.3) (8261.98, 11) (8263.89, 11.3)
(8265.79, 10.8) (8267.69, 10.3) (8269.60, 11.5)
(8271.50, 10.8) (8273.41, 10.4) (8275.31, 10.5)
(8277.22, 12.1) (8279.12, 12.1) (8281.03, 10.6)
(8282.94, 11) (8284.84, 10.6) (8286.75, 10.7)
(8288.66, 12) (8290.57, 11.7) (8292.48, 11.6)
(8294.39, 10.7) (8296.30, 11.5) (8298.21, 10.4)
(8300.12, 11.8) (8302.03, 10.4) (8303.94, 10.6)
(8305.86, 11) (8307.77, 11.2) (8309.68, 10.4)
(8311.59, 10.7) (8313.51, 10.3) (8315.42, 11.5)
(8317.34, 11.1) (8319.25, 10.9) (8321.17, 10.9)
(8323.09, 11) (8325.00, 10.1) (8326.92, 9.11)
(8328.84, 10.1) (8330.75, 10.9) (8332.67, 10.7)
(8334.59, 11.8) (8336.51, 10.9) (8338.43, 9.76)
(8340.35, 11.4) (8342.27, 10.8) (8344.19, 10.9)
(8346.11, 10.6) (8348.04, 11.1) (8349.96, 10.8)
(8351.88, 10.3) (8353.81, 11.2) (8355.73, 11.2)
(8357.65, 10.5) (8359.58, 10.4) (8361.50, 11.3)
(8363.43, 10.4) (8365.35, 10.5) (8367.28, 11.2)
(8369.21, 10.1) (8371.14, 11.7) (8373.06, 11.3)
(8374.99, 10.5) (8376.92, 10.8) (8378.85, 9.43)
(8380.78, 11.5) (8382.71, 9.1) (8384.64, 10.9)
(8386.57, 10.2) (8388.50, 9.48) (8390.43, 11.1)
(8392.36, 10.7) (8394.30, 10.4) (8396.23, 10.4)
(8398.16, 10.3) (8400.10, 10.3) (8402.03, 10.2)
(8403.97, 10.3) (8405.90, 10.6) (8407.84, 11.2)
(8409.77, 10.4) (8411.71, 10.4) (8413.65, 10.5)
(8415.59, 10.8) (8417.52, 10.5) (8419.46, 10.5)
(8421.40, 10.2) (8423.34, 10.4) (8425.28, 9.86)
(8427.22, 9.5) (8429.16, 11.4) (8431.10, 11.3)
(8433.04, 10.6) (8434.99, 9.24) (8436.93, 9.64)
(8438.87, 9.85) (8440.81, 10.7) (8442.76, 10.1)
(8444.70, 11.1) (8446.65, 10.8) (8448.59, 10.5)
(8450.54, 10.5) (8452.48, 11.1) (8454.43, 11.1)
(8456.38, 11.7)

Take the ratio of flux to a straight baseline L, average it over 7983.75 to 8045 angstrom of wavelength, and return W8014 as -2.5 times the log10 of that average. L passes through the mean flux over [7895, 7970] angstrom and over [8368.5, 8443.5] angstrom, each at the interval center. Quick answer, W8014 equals 0.00 mag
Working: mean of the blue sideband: 11.4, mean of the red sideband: 10.4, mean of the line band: 11.3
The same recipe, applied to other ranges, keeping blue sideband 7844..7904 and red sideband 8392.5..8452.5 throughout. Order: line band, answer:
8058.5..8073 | 0.01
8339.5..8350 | -0.03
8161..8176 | -0.04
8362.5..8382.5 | -0.01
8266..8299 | -0.03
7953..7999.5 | 0.01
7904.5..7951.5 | 0.02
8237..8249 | 0.05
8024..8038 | 0.00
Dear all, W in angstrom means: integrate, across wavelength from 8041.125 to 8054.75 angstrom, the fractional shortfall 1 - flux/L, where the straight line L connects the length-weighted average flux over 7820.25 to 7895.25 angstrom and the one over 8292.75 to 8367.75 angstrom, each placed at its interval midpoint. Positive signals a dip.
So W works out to 0.5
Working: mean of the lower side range 11.8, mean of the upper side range 10.8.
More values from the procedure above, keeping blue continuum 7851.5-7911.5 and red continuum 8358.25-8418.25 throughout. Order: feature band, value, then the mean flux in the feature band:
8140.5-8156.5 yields -0.5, 11.5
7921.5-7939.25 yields 0.7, 11.1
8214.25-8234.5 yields -0.6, 11.2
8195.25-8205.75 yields 0.1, 10.9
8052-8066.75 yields 0.1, 11.2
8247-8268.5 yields -0.7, 11.2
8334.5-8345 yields -0.2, 10.9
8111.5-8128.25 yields 0.1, 11.1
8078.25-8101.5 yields 0.1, 11.2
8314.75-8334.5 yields 0.0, 10.7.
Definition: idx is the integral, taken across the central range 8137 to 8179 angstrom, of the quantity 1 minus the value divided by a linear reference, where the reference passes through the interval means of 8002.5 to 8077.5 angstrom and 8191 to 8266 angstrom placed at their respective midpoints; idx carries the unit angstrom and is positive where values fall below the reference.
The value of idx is -1.2 angstrom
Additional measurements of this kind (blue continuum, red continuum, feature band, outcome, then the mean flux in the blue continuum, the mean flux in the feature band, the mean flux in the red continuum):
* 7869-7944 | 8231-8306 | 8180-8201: 0.1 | 11.5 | 11.1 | 11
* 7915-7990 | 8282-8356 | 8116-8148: -0.3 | 11.4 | 11.2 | 10.9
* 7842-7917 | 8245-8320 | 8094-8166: 0.0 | 11.7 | 11.3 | 11.1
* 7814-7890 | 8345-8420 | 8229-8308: -1.4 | 11.8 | 11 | 10.6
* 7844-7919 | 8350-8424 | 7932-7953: 0.7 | 11.7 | 11.2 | 10.6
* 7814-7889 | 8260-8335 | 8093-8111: 0.3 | 11.8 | 11.1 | 10.9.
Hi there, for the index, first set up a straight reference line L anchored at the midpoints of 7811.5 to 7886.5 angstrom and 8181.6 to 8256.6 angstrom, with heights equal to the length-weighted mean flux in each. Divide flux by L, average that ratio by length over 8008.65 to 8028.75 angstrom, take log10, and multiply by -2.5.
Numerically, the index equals 0.01 mag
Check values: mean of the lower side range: 11.8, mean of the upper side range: 11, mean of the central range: 11.3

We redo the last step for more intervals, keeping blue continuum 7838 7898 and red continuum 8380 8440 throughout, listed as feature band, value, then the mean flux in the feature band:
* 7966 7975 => -0.029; 11.8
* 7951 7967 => 0.007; 11.5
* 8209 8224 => -0.028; 11.2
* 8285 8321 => -0.036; 11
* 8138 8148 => -0.039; 11.5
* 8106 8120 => -0.007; 11.2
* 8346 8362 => -0.030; 10.8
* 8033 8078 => 0.010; 11.2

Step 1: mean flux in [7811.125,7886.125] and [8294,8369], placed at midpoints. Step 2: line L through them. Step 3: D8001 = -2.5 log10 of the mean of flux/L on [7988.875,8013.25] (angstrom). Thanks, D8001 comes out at 0.03 mag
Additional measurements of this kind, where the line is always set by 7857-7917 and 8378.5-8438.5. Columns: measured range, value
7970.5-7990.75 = -0.01 mag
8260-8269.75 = -0.02 mag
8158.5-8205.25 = -0.03 mag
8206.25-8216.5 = 0.01 mag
